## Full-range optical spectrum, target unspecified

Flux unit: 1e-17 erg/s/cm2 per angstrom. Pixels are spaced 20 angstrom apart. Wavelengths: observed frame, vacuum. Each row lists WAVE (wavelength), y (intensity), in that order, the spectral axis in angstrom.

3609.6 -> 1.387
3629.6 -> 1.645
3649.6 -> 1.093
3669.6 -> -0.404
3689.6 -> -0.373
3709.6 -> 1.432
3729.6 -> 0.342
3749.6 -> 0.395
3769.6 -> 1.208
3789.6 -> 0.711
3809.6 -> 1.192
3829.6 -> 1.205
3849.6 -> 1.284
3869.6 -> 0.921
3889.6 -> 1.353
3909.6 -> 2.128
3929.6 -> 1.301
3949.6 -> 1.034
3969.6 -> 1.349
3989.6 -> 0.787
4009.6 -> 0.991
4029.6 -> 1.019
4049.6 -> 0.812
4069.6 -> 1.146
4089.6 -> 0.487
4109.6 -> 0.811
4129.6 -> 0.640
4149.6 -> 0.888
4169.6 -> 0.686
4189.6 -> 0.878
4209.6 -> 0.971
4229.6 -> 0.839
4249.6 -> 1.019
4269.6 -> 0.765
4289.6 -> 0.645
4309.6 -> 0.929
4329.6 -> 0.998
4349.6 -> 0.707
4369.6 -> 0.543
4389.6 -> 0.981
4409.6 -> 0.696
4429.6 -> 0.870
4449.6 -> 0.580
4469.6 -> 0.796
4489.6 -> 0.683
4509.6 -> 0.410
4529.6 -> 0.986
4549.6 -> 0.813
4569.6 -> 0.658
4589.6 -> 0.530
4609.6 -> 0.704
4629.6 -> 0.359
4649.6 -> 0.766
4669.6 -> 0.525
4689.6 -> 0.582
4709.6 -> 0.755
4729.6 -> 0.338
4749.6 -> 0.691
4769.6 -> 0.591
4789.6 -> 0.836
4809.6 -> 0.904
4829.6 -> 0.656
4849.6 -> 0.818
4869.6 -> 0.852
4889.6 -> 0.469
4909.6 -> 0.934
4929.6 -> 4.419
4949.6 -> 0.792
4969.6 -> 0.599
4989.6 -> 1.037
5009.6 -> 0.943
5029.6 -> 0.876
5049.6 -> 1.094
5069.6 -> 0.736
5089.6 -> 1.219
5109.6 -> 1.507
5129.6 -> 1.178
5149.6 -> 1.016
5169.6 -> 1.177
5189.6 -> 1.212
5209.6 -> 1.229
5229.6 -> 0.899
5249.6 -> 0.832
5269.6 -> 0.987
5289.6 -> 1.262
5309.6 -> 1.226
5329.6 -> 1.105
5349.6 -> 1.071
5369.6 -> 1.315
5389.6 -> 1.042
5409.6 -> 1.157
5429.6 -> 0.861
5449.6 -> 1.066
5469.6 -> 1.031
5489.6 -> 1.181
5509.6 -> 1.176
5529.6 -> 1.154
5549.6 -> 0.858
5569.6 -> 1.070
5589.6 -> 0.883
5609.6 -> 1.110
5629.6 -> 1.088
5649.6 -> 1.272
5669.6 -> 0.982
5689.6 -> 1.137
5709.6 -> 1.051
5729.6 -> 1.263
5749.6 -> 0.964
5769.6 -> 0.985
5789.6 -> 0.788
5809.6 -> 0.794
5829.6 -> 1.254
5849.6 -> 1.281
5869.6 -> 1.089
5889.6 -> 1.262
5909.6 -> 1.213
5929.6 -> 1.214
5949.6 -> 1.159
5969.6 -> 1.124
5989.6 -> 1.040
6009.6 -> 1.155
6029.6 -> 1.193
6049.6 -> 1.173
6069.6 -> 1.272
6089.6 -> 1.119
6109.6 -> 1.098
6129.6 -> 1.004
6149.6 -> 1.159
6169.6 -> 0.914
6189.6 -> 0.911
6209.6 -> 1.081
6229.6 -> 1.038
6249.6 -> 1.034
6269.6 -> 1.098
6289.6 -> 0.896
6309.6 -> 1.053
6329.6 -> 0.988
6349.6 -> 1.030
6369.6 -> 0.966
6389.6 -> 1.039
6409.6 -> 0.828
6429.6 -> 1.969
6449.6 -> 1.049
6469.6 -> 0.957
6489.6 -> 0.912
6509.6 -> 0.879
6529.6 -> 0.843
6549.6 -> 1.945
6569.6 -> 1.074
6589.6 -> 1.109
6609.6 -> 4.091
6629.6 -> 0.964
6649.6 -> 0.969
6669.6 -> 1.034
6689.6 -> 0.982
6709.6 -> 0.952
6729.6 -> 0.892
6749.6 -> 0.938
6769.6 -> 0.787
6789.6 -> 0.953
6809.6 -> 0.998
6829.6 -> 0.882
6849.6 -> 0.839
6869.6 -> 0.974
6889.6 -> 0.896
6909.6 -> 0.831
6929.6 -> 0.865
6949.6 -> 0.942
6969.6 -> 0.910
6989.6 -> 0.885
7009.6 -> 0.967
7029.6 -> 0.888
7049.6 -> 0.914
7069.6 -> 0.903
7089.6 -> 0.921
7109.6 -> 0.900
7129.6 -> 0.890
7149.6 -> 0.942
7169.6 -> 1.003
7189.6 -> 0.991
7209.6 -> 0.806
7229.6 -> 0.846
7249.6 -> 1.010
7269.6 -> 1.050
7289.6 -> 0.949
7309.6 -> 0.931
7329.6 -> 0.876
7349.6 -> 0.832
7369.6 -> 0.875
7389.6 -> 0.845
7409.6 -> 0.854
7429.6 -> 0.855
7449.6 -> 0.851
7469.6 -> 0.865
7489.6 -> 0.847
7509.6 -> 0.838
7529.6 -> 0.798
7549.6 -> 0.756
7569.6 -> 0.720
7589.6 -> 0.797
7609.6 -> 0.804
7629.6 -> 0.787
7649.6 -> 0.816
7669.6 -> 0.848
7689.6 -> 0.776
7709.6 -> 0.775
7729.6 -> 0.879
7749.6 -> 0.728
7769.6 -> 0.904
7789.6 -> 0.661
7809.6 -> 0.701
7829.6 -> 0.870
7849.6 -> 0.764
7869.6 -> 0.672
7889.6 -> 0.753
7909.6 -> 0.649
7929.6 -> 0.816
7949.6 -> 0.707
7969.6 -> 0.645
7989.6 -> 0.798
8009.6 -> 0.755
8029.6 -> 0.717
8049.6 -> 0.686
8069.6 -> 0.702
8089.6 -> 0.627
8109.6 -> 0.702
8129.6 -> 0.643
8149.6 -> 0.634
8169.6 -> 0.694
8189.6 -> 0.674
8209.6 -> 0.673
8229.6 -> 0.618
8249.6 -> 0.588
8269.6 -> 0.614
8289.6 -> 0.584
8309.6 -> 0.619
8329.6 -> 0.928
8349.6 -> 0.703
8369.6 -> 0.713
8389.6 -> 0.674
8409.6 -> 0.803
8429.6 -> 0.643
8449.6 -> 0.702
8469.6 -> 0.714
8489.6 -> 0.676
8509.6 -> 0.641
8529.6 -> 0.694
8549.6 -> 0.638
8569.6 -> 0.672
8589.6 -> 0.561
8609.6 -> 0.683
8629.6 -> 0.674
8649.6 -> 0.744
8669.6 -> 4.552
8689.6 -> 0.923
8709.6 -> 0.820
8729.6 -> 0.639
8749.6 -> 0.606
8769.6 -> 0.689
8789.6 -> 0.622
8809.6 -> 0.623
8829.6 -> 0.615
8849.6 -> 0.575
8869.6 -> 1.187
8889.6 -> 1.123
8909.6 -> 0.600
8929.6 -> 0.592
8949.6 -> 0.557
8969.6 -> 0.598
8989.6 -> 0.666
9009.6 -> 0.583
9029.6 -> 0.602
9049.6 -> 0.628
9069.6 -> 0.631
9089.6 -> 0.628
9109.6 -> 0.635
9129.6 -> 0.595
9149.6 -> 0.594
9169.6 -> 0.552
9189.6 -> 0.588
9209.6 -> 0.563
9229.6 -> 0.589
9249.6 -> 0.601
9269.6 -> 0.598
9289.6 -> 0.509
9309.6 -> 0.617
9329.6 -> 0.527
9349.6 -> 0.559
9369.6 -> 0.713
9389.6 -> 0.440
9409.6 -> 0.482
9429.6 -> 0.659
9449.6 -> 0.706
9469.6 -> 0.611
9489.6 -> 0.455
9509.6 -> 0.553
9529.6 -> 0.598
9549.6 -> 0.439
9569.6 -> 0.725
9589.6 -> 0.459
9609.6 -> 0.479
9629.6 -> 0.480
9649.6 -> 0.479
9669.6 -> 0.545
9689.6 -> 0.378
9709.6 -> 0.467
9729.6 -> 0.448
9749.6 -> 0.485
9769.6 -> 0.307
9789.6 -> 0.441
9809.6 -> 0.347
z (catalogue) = 0.32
